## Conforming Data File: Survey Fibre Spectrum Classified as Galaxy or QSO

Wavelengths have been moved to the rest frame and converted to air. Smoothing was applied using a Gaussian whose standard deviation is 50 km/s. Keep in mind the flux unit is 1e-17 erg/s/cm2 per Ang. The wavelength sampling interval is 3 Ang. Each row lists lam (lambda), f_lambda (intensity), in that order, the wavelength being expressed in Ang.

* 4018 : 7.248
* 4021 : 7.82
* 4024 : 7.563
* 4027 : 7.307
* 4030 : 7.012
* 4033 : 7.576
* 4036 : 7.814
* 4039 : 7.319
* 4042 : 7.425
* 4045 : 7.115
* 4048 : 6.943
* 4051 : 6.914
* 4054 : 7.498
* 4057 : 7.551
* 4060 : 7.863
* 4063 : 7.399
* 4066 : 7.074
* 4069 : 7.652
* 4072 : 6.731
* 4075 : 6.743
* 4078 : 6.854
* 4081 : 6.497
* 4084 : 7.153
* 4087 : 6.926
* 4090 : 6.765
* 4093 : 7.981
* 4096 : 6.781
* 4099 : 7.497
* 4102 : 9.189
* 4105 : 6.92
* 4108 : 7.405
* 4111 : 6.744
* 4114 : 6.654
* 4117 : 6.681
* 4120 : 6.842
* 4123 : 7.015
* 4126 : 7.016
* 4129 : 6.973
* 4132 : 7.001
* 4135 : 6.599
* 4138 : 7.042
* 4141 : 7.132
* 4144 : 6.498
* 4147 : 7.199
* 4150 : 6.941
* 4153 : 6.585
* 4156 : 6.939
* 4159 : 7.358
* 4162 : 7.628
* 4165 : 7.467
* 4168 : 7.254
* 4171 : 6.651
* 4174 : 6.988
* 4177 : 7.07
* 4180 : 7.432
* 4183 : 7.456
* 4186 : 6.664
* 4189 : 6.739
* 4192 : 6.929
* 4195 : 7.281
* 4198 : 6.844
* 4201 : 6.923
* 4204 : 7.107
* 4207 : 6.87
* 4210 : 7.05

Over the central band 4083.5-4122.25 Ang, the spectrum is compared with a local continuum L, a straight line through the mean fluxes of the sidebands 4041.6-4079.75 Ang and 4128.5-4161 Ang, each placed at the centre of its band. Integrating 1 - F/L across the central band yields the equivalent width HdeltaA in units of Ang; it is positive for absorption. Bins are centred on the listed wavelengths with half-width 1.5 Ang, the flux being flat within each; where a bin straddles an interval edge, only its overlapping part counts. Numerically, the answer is -0.7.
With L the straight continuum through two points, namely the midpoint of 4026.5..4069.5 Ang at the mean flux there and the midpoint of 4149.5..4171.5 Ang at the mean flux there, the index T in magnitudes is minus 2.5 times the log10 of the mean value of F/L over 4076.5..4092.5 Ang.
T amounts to 0.06 mag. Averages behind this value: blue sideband 7.36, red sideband 7.13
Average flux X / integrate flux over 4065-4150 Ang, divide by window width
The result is 7.05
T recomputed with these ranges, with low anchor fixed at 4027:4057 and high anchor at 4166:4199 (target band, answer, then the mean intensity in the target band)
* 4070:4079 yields 0.07 mag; 6.82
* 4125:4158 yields 0.03 mag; 6.91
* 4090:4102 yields -0.05 mag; 7.56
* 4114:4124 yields 0.05 mag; 6.81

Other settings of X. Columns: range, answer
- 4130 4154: 6.88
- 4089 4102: 7.5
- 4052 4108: 7.28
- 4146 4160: 6.98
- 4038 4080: 7.21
